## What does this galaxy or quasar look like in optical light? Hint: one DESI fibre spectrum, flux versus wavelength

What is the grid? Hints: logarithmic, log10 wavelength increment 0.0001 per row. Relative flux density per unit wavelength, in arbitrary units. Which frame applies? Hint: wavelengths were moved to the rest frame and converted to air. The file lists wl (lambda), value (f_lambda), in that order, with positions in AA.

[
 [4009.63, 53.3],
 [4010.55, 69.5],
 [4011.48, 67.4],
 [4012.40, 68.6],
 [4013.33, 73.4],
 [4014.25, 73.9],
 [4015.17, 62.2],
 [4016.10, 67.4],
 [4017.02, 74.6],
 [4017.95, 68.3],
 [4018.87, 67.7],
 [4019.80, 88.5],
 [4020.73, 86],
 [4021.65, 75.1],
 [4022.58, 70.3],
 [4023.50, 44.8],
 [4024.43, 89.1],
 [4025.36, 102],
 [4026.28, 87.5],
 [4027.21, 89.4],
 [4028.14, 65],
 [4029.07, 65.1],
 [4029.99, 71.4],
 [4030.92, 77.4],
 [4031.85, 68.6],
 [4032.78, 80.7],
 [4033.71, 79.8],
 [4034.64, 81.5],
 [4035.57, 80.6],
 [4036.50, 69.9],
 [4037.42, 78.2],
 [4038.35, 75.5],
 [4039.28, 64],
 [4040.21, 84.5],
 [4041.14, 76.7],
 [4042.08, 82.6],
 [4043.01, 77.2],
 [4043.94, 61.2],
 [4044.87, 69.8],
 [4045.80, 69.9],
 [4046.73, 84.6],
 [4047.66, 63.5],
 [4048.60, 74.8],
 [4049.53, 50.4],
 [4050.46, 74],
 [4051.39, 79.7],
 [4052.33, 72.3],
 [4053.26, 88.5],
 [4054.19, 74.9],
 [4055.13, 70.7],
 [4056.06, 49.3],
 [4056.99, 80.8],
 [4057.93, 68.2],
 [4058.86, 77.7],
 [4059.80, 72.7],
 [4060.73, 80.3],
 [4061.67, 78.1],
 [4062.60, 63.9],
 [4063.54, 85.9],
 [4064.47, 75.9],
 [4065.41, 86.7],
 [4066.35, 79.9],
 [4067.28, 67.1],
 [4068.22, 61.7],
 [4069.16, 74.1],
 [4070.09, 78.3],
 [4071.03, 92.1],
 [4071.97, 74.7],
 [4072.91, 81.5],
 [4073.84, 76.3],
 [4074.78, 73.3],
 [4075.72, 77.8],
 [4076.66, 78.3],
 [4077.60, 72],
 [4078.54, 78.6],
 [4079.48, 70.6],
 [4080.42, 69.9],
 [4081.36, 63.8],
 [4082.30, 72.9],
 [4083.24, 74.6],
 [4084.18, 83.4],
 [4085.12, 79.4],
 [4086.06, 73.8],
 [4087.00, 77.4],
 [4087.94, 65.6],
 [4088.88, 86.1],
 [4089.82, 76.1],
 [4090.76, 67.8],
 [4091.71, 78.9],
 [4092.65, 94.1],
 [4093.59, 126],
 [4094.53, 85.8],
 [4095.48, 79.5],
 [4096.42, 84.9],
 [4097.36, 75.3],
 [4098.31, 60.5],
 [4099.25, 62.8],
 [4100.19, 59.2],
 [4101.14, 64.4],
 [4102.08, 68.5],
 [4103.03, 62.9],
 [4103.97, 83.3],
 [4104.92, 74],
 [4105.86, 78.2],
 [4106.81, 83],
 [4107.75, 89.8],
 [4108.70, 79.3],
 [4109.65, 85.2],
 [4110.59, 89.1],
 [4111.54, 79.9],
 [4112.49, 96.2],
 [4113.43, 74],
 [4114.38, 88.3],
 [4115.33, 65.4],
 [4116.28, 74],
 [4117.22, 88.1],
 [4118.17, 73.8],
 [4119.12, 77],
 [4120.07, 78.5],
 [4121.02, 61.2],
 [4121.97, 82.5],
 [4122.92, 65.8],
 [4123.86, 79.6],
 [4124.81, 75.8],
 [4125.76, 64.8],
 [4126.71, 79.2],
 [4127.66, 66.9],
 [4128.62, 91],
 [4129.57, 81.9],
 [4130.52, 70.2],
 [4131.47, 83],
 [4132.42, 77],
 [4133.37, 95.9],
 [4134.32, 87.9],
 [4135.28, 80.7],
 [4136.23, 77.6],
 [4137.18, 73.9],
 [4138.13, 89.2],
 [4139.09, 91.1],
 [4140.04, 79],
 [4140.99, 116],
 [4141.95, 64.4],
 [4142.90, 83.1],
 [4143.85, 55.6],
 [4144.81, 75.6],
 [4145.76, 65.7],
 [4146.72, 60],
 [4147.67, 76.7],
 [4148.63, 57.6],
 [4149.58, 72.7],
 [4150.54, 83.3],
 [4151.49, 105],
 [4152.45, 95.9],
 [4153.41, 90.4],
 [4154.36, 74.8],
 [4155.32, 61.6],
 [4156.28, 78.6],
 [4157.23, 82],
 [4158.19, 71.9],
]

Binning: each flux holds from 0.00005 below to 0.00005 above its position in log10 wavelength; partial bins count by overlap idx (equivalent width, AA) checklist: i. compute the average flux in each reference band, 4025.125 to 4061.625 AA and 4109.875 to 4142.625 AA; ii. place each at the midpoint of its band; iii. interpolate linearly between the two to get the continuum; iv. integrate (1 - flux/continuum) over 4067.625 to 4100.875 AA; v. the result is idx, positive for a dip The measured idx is 0.3 AA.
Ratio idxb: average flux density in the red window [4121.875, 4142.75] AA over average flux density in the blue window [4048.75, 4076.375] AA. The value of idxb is 1.08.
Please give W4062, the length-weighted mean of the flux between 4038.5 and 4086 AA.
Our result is 74.4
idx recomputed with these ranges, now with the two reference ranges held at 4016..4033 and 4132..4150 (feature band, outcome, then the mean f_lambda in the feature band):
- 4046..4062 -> 0.7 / 72.9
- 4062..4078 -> 0.0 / 76.5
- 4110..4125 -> -0.1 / 78.2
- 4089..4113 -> -0.7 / 79.5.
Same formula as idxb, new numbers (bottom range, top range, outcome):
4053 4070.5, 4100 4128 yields 1.03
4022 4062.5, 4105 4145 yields 1.07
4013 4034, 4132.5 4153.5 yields 1.07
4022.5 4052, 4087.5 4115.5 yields 1.06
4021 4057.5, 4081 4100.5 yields 1.04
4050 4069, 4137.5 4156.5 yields 1.06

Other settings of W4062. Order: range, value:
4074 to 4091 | 74.6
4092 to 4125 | 78.5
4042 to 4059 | 71.8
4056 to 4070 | 74.3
